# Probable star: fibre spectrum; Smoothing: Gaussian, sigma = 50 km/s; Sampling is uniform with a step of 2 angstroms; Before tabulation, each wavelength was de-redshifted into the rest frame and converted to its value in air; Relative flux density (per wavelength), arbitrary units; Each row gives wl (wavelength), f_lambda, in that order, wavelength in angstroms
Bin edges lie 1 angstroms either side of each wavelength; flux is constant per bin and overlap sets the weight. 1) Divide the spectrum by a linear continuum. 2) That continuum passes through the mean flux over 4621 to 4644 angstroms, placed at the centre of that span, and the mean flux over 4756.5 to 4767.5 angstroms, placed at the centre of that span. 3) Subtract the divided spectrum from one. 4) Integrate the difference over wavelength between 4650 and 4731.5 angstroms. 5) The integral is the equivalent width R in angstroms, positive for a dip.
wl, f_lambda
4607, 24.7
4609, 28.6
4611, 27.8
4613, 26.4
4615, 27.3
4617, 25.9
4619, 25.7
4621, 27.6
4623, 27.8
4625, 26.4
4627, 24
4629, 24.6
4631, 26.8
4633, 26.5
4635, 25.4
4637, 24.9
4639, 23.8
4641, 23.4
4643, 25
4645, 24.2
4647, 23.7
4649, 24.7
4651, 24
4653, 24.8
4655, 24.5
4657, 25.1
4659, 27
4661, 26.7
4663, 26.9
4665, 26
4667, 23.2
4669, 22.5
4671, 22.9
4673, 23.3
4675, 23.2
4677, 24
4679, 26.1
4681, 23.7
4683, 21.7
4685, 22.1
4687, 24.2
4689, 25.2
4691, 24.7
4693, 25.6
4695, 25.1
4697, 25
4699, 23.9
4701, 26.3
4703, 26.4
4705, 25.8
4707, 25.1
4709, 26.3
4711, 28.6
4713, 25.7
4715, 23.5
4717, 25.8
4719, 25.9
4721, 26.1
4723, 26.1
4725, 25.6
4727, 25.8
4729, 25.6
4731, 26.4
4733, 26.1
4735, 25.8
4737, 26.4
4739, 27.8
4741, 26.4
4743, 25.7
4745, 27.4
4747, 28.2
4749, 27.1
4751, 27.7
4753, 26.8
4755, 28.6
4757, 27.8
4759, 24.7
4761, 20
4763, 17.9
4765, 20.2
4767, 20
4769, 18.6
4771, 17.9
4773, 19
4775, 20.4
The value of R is -4.7 angstroms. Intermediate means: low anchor 25.4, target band 25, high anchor 21.6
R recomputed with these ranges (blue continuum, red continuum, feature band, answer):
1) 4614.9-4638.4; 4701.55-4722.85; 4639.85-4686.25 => 3.0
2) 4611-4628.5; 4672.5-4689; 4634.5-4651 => 0.7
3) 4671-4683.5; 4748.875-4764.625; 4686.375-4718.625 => -1.9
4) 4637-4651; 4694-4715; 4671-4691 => 1.1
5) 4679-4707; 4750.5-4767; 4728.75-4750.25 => -2.3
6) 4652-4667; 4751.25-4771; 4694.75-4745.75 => -4.4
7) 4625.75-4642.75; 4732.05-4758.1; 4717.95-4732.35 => 0.4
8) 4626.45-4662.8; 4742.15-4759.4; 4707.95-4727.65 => 0.4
